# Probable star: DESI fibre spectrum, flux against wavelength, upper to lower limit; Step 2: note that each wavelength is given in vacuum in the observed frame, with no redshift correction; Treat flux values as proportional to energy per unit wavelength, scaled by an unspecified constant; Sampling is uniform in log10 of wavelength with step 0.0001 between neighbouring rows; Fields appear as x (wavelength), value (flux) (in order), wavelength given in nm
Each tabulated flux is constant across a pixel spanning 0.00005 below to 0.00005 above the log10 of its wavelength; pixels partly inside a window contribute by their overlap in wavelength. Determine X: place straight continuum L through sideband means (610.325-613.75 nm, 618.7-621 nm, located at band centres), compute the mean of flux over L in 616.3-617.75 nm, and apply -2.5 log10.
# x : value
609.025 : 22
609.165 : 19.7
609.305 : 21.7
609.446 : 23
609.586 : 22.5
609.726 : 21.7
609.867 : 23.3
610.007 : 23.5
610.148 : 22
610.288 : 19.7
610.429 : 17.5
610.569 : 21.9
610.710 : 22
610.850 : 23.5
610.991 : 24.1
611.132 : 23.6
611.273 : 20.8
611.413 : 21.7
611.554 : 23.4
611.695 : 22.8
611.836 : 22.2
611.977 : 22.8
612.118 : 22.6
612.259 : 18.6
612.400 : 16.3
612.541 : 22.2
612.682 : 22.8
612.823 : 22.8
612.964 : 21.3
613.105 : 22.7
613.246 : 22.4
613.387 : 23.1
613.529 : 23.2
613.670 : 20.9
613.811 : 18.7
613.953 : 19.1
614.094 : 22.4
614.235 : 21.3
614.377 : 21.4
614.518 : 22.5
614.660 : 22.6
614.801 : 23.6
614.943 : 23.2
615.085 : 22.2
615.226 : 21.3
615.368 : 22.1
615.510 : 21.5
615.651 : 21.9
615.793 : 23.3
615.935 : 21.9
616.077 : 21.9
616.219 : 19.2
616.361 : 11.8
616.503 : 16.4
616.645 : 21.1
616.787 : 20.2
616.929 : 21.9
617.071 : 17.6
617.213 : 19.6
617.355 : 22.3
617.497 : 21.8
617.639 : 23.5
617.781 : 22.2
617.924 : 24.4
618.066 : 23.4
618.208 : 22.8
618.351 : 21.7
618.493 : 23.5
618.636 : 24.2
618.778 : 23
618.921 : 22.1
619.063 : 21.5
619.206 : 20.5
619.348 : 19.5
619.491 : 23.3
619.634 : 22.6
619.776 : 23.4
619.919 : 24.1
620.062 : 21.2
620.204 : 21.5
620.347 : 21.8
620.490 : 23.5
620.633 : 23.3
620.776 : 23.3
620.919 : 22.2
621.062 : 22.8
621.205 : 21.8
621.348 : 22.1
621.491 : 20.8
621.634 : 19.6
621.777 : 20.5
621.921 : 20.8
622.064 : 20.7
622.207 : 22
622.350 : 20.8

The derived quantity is 0.12 mag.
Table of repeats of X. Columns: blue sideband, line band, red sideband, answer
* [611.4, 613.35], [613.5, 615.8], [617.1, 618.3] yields 0.01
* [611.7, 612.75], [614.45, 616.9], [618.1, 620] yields 0.04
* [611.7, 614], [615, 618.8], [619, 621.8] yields 0.02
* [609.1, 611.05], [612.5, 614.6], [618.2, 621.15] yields 0.01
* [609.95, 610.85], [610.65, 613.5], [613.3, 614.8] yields -0.03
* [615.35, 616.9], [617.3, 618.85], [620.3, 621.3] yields -0.09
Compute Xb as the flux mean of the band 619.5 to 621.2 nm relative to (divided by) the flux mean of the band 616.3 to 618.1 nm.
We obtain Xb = 1.11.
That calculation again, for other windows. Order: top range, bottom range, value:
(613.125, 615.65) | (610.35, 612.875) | 1.01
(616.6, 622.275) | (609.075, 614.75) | 1.01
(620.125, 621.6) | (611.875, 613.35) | 1.03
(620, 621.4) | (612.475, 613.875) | 1.01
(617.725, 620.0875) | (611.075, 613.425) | 1.03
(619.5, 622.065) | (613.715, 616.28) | 1.02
